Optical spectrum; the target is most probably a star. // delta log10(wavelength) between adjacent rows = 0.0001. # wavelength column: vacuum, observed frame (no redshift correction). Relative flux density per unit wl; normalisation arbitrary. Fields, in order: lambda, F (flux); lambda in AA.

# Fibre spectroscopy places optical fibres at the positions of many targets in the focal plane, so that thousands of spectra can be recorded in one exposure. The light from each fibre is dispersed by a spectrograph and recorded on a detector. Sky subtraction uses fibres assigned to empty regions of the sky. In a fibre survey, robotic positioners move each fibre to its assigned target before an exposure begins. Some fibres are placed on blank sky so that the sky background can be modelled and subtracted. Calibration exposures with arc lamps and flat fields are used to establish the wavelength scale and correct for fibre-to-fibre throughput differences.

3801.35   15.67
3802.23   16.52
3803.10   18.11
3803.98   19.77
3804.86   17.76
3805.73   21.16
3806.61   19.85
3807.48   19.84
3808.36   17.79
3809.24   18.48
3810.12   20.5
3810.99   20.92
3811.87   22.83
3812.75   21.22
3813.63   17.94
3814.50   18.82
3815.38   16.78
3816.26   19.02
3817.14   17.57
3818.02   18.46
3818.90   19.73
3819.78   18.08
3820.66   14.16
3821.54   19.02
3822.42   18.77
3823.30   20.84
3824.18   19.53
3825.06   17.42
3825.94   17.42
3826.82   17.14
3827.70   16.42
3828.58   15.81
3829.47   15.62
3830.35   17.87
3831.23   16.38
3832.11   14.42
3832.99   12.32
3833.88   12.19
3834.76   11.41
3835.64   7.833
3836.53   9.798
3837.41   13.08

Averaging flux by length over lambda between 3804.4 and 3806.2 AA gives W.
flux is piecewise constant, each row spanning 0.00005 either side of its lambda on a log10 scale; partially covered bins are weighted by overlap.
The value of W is 19.5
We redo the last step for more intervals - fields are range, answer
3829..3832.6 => 16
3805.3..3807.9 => 20.3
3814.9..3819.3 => 18.3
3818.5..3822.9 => 18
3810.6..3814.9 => 20.4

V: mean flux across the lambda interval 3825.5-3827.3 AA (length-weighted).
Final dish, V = 17.3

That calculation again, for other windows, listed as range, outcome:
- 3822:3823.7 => 19.8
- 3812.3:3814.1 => 19.6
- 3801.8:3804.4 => 18.1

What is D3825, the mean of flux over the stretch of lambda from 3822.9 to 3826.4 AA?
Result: 18.8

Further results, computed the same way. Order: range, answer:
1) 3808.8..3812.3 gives 20.7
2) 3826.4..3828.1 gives 16.8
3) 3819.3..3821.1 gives 16.2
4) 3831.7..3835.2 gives 12.6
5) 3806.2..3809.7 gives 19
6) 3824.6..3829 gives 16.9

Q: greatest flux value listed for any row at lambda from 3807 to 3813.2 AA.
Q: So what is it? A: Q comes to 22.83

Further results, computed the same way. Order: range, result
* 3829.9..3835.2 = 17.87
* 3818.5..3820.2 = 19.73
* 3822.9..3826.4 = 20.84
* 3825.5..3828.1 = 17.42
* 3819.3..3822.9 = 19.02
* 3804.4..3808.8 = 21.16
